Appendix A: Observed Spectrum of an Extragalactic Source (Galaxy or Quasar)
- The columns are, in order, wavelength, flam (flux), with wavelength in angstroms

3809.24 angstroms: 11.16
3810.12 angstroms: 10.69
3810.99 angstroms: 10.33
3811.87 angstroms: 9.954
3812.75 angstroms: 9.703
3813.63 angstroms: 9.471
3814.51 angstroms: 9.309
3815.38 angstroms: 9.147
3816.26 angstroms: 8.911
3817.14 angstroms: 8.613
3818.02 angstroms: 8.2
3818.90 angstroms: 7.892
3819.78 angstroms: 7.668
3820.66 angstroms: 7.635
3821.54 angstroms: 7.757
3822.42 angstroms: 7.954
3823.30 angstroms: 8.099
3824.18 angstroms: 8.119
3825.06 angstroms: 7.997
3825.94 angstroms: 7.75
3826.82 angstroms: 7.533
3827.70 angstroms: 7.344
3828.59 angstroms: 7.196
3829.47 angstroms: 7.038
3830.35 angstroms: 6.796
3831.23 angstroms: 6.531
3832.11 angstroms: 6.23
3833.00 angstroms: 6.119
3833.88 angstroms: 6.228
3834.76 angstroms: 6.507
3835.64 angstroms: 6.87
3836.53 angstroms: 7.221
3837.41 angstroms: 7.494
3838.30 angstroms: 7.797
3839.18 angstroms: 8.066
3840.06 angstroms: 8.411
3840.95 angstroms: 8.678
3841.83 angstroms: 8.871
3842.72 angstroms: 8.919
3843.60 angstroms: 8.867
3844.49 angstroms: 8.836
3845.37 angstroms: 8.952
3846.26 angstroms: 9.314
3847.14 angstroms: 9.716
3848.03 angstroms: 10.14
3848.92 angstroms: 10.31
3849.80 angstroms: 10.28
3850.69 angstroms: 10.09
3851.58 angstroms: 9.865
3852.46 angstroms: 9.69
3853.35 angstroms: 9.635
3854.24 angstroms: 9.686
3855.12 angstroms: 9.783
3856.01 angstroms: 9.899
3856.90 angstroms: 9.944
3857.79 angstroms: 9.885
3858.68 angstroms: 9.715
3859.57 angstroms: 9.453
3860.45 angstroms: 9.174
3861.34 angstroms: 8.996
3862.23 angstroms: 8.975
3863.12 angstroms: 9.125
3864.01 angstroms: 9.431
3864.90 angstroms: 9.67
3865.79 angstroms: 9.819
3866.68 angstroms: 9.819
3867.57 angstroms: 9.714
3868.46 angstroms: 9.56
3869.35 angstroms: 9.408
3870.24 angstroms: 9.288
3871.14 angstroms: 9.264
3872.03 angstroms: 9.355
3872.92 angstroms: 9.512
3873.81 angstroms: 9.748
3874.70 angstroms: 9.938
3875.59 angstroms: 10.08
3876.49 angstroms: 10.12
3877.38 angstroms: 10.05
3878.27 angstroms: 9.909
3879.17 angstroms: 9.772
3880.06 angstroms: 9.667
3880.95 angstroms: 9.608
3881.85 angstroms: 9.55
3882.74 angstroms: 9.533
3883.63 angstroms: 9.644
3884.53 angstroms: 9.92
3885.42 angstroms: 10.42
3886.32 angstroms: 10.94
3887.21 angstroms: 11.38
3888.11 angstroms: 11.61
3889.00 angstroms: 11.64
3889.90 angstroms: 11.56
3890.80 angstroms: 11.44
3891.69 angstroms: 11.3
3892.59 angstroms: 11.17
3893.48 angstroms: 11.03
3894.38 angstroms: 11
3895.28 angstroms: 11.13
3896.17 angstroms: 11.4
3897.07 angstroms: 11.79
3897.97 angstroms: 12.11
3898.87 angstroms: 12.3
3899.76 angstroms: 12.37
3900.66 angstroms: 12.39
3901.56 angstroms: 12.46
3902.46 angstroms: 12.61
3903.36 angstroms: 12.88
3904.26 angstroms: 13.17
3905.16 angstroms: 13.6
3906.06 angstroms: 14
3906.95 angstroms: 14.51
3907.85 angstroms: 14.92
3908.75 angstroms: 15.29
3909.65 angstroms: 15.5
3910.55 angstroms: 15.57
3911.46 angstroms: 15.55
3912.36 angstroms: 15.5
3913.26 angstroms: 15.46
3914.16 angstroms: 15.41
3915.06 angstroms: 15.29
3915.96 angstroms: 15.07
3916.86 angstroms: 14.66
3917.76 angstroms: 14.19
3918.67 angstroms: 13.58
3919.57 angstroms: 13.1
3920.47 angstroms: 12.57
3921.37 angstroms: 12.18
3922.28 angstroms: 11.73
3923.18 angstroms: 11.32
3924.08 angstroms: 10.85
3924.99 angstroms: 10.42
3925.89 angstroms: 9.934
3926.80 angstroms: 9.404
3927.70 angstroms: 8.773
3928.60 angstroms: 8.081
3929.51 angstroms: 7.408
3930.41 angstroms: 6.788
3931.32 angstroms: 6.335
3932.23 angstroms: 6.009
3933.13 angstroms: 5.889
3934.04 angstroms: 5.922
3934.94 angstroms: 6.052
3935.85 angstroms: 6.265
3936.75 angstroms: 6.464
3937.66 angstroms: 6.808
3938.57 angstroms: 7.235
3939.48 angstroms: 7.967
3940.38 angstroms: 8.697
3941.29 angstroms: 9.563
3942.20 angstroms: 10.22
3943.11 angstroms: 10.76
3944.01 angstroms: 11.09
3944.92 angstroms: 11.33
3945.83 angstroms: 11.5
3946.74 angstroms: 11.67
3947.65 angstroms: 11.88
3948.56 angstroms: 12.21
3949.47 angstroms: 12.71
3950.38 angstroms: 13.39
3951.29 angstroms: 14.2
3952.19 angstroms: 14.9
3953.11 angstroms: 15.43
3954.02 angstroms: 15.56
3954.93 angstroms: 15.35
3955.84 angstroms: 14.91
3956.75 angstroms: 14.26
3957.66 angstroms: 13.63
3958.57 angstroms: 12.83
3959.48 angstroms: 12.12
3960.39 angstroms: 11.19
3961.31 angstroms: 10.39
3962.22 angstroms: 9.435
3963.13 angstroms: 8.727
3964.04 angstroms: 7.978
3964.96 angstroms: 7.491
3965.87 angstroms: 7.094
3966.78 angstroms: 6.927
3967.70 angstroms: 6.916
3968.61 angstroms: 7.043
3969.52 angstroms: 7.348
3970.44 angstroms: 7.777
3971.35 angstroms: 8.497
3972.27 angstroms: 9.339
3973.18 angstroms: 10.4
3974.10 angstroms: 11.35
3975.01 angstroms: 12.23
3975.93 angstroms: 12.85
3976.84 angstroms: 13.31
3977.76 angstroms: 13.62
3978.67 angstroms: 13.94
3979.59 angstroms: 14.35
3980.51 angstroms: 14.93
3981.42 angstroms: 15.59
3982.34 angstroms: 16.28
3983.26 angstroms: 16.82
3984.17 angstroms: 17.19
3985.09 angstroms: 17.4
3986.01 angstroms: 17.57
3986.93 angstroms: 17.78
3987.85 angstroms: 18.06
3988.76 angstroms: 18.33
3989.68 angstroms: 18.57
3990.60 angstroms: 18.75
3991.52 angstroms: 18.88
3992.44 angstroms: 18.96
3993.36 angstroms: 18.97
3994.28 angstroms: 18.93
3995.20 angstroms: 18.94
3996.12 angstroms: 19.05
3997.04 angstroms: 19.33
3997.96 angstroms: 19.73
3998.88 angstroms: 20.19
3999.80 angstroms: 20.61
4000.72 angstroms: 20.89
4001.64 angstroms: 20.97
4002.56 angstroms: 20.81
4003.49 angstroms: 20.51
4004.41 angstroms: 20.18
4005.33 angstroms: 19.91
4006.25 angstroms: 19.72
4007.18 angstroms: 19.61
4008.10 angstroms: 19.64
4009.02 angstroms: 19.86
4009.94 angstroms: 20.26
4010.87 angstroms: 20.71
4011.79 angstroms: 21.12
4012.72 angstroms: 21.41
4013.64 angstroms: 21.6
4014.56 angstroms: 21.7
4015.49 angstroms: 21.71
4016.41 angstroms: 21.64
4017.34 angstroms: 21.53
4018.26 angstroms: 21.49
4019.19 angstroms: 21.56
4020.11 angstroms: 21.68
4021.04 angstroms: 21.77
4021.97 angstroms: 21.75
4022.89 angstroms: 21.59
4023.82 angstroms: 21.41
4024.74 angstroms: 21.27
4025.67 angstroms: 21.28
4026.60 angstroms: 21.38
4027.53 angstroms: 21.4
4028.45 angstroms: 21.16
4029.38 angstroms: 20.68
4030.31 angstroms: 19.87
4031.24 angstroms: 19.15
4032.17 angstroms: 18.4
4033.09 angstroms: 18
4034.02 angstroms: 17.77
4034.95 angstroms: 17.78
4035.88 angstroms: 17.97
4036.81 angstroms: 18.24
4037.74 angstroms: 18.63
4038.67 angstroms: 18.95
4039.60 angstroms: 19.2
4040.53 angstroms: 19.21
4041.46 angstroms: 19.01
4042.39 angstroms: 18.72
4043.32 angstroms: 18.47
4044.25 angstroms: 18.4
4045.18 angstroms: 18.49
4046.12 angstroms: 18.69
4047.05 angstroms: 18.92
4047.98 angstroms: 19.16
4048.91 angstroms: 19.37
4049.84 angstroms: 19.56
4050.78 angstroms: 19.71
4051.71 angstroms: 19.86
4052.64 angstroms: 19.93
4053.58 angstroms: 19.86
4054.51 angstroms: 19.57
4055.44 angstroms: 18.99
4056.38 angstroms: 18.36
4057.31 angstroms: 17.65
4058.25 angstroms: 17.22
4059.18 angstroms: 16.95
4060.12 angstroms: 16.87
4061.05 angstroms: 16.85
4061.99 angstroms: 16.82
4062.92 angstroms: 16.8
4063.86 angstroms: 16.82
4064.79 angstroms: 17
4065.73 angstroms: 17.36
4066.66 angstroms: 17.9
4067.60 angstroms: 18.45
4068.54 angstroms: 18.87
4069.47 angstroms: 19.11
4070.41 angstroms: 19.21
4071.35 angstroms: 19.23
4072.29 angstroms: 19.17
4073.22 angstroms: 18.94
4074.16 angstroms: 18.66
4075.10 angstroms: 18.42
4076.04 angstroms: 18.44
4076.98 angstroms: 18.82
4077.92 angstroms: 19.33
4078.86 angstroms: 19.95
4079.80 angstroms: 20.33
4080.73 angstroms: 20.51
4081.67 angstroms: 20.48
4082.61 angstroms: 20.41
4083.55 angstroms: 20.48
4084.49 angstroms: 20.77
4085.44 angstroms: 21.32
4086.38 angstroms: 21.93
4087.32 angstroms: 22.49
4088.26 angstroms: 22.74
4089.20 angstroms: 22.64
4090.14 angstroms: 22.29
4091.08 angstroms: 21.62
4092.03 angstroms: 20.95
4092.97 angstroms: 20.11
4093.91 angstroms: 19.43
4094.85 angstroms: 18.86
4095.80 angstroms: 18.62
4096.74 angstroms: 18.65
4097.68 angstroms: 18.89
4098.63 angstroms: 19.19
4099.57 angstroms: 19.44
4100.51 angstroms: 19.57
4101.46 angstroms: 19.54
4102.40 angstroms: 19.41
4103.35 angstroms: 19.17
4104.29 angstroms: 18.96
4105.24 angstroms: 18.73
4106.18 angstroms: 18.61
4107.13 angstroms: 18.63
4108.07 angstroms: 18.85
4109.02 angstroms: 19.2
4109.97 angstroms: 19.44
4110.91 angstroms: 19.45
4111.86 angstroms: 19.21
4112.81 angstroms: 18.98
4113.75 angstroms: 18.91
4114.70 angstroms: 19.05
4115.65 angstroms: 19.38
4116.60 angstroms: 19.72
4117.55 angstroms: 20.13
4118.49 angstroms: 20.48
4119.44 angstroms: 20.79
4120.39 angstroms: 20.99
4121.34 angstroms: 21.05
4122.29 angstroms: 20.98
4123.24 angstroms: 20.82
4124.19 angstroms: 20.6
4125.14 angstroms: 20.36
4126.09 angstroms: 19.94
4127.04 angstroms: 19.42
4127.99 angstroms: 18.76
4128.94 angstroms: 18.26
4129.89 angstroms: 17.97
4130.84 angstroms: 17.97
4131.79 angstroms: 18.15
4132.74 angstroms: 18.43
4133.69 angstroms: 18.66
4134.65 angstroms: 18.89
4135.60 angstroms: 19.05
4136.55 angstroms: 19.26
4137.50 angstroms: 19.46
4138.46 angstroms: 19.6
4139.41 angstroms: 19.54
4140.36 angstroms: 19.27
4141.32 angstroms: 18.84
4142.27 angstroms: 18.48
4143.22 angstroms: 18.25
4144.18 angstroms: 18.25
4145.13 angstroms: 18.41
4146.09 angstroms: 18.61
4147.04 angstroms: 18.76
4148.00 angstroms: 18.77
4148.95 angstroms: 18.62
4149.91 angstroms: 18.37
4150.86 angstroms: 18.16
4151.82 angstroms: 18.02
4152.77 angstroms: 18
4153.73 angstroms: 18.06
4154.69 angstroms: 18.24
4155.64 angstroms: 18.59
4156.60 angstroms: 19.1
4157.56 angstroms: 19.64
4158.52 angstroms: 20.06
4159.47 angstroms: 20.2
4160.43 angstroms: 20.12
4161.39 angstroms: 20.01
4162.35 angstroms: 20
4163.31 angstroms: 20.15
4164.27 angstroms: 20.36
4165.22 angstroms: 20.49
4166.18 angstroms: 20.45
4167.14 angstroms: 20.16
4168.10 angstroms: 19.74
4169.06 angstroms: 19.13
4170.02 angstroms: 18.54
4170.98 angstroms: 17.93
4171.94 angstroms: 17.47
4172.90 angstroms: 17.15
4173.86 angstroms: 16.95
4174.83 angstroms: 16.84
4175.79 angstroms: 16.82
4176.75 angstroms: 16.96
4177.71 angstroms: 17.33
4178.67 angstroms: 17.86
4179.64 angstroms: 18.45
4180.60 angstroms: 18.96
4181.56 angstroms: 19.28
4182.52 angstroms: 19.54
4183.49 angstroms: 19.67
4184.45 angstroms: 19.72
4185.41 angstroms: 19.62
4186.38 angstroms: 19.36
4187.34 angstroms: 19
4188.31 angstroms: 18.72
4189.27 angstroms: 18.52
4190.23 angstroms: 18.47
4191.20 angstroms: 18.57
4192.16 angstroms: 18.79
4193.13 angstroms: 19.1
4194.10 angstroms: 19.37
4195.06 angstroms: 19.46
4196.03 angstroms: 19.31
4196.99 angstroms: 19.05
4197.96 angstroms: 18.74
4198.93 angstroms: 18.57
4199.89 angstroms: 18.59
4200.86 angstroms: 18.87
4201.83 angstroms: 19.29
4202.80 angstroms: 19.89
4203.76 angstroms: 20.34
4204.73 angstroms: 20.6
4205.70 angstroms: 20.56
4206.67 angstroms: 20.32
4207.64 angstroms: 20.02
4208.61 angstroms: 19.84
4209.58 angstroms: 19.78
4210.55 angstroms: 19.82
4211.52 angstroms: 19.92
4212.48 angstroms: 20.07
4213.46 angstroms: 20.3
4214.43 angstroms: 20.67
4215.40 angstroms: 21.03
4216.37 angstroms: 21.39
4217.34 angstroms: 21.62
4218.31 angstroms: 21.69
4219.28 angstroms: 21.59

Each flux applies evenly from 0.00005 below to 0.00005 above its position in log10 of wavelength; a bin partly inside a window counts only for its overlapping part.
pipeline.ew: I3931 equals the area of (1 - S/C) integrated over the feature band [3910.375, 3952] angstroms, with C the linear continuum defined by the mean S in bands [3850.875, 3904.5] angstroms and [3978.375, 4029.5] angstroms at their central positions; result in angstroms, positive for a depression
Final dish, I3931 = 9.9 angstroms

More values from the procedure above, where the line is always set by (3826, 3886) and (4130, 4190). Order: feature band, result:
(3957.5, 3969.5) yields 3.1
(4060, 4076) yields -2.2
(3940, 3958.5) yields -1.0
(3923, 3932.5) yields 2.2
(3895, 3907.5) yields -2.6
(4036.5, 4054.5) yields -4.7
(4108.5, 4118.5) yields -1.2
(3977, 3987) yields -2.1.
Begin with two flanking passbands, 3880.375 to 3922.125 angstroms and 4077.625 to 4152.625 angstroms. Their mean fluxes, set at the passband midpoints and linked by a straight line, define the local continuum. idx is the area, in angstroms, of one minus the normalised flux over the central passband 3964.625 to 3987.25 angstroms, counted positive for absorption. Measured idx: 4.4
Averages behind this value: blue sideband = 12.6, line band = 12.2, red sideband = 19.6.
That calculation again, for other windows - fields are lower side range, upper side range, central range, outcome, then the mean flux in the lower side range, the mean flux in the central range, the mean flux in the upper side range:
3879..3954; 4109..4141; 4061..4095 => -3.72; 11.4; 19.6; 19.5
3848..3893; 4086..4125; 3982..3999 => -3.73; 9.97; 18.4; 20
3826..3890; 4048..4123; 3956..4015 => -2.31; 9.15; 15.7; 19.4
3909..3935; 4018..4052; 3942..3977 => 7.20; 11.4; 11.2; 19.7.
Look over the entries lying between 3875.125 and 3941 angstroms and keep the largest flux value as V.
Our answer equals 15.57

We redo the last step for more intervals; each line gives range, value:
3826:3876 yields 10.31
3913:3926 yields 15.46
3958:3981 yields 14.93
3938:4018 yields 21.71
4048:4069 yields 19.93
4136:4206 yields 20.6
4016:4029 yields 21.77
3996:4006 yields 20.97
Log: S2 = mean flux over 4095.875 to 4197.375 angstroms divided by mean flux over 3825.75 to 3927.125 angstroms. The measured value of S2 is 1.8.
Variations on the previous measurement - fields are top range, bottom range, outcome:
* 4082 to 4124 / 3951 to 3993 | 1.52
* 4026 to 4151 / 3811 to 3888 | 2.14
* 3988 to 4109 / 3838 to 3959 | 1.81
